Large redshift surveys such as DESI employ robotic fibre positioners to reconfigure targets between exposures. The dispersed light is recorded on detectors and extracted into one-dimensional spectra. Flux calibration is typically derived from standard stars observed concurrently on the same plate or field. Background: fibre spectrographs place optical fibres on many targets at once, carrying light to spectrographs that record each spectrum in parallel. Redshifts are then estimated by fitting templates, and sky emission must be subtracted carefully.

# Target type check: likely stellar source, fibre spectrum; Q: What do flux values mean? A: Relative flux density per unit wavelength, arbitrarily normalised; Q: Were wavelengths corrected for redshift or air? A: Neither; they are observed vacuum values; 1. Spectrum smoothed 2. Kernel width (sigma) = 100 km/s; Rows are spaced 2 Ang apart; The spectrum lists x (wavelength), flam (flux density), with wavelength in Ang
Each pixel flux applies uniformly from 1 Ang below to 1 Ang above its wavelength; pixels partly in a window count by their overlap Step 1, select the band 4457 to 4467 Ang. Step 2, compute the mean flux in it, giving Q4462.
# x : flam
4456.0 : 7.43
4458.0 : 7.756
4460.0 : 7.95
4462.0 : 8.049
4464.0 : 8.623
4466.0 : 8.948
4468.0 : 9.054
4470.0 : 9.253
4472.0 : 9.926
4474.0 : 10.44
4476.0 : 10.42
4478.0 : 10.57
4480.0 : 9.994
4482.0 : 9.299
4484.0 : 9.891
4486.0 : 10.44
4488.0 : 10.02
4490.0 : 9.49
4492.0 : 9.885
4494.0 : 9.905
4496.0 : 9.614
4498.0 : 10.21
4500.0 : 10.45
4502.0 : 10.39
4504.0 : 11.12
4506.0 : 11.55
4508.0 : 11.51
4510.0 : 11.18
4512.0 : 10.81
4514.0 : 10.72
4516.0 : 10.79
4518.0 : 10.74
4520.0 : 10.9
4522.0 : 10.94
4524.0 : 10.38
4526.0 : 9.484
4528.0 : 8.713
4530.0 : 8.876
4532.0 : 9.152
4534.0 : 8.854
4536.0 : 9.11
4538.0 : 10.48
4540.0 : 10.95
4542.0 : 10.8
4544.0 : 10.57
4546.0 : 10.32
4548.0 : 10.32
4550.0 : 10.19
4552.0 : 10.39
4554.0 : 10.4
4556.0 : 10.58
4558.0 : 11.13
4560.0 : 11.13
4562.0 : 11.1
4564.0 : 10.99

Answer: 8.27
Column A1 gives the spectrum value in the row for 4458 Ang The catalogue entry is 7.756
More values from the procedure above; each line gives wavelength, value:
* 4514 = 10.72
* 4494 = 9.905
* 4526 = 9.484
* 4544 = 10.57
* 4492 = 9.885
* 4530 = 8.876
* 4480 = 9.994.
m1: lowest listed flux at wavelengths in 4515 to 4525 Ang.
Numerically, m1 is 10.38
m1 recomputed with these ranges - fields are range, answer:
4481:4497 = 9.299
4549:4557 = 10.19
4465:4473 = 8.948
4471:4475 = 9.926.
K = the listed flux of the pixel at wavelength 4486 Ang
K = 10.44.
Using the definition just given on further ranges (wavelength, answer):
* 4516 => 10.79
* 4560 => 11.13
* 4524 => 10.38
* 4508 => 11.51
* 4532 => 9.152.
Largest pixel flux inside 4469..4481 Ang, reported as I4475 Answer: 10.57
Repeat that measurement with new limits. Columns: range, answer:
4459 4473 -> 9.926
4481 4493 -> 10.44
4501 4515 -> 11.55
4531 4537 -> 9.152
